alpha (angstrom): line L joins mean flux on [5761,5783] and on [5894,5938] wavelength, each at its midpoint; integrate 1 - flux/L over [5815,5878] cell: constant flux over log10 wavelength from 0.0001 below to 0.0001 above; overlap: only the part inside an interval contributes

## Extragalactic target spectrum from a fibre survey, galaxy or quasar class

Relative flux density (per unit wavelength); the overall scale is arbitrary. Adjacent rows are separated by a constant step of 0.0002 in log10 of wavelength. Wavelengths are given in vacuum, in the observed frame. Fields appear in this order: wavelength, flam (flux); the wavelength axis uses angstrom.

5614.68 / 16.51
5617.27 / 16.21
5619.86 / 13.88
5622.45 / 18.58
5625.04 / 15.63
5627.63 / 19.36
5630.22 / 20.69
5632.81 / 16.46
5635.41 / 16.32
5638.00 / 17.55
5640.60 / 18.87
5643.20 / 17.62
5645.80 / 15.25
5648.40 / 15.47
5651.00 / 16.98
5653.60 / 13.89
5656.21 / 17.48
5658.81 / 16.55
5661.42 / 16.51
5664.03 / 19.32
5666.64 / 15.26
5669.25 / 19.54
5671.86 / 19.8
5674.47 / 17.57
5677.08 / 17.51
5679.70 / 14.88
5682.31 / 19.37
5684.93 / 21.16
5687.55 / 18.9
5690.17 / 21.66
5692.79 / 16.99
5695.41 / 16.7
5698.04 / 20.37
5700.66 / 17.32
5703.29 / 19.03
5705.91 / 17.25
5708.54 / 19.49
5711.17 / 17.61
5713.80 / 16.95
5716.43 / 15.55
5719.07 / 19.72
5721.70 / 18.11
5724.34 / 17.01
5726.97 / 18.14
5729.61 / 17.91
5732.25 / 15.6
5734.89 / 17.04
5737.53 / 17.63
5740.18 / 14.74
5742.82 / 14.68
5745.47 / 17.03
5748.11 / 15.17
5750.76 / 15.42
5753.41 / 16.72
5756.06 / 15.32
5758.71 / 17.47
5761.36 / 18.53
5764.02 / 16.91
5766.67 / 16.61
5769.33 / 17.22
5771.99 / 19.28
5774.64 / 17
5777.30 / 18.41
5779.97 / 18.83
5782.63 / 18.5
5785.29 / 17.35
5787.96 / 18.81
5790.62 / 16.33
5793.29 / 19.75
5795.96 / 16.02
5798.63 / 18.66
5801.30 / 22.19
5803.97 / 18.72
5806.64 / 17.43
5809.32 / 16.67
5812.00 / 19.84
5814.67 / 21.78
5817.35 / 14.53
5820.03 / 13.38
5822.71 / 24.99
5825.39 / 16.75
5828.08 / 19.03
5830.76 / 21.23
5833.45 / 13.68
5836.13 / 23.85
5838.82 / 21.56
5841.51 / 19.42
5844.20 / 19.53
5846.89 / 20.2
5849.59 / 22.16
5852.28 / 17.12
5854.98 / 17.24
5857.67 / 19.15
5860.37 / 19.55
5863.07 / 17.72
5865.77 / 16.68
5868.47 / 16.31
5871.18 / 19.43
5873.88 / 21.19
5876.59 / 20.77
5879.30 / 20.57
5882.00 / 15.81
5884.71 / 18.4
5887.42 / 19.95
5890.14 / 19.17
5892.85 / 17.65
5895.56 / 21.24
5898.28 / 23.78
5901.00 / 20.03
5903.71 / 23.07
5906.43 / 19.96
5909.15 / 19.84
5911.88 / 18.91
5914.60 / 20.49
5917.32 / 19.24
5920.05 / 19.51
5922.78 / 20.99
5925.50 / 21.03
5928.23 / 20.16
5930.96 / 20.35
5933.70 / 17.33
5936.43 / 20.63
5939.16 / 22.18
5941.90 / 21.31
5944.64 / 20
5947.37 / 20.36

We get 0.65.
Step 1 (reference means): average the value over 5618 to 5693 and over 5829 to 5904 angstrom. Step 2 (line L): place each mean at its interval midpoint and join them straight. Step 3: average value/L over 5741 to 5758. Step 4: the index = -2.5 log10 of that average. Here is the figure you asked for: 0.168 mag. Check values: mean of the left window 17.6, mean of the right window 19.5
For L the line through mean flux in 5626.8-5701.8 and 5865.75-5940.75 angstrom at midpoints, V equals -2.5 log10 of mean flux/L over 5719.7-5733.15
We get 0.05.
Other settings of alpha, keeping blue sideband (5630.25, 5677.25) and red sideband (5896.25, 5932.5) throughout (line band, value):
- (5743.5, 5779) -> 3.1 angstrom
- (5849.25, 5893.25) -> 2.9 angstrom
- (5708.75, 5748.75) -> 2.6 angstrom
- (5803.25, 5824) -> 0.9 angstrom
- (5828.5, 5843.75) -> -0.2 angstrom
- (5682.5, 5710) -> -1.8 angstrom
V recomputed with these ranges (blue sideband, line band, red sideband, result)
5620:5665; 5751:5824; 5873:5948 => 0.04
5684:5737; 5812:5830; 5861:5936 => 0.02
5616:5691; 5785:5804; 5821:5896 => 0.01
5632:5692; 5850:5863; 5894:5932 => 0.08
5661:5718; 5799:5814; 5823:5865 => 0.00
